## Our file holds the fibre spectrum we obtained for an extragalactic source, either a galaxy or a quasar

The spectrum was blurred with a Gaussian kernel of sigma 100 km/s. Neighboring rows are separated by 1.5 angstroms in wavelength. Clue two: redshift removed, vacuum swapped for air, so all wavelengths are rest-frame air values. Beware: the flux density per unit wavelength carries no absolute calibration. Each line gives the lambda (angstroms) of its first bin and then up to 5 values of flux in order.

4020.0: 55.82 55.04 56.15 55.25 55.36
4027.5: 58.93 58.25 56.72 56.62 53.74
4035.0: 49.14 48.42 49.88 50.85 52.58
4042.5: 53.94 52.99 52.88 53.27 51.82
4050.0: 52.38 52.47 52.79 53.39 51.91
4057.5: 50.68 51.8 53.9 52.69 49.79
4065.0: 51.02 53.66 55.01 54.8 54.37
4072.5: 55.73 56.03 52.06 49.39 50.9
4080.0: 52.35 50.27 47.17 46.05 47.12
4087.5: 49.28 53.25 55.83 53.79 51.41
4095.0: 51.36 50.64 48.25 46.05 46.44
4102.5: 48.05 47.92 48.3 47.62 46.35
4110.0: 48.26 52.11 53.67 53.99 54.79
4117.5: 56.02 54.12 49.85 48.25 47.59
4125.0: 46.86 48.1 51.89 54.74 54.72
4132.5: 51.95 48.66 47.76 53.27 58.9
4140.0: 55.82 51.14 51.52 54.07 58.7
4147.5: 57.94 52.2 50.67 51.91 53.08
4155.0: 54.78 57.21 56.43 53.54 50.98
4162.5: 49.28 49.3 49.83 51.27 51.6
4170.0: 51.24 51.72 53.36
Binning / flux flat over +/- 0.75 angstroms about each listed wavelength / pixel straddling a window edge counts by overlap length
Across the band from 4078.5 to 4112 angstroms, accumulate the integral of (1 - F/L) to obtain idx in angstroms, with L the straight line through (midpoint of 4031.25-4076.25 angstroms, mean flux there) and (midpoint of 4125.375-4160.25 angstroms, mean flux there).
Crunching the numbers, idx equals 2.2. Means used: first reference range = 52.7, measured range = 49.5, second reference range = 53.4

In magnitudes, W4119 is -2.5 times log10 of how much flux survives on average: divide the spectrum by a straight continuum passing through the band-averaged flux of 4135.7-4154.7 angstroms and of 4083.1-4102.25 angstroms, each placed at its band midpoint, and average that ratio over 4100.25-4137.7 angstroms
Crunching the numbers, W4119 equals 0.030 mag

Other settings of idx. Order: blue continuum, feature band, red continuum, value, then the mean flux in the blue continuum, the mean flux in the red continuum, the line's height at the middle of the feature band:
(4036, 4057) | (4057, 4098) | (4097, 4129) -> -0.61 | 52.1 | 49.8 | 51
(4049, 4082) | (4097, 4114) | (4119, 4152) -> 1.23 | 52.6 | 52.2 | 52.4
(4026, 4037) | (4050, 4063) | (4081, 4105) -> 0.06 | 54.7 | 49.5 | 52.6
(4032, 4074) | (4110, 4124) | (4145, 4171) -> 0.18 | 52.6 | 52.9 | 52.8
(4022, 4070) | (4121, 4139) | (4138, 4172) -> 0.76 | 53.2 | 53.1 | 53.2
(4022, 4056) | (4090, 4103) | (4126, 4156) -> 0.78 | 53.5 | 53.2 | 53.3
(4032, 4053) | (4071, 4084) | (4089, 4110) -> -0.33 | 52.1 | 49.5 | 50.5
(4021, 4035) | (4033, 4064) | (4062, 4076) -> 1.56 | 55.9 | 53.6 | 54.7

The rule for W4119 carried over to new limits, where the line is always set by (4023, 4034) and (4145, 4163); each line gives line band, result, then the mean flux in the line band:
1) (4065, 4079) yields 0.04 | 53.5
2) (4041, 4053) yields 0.07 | 52.8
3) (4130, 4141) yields 0.03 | 53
